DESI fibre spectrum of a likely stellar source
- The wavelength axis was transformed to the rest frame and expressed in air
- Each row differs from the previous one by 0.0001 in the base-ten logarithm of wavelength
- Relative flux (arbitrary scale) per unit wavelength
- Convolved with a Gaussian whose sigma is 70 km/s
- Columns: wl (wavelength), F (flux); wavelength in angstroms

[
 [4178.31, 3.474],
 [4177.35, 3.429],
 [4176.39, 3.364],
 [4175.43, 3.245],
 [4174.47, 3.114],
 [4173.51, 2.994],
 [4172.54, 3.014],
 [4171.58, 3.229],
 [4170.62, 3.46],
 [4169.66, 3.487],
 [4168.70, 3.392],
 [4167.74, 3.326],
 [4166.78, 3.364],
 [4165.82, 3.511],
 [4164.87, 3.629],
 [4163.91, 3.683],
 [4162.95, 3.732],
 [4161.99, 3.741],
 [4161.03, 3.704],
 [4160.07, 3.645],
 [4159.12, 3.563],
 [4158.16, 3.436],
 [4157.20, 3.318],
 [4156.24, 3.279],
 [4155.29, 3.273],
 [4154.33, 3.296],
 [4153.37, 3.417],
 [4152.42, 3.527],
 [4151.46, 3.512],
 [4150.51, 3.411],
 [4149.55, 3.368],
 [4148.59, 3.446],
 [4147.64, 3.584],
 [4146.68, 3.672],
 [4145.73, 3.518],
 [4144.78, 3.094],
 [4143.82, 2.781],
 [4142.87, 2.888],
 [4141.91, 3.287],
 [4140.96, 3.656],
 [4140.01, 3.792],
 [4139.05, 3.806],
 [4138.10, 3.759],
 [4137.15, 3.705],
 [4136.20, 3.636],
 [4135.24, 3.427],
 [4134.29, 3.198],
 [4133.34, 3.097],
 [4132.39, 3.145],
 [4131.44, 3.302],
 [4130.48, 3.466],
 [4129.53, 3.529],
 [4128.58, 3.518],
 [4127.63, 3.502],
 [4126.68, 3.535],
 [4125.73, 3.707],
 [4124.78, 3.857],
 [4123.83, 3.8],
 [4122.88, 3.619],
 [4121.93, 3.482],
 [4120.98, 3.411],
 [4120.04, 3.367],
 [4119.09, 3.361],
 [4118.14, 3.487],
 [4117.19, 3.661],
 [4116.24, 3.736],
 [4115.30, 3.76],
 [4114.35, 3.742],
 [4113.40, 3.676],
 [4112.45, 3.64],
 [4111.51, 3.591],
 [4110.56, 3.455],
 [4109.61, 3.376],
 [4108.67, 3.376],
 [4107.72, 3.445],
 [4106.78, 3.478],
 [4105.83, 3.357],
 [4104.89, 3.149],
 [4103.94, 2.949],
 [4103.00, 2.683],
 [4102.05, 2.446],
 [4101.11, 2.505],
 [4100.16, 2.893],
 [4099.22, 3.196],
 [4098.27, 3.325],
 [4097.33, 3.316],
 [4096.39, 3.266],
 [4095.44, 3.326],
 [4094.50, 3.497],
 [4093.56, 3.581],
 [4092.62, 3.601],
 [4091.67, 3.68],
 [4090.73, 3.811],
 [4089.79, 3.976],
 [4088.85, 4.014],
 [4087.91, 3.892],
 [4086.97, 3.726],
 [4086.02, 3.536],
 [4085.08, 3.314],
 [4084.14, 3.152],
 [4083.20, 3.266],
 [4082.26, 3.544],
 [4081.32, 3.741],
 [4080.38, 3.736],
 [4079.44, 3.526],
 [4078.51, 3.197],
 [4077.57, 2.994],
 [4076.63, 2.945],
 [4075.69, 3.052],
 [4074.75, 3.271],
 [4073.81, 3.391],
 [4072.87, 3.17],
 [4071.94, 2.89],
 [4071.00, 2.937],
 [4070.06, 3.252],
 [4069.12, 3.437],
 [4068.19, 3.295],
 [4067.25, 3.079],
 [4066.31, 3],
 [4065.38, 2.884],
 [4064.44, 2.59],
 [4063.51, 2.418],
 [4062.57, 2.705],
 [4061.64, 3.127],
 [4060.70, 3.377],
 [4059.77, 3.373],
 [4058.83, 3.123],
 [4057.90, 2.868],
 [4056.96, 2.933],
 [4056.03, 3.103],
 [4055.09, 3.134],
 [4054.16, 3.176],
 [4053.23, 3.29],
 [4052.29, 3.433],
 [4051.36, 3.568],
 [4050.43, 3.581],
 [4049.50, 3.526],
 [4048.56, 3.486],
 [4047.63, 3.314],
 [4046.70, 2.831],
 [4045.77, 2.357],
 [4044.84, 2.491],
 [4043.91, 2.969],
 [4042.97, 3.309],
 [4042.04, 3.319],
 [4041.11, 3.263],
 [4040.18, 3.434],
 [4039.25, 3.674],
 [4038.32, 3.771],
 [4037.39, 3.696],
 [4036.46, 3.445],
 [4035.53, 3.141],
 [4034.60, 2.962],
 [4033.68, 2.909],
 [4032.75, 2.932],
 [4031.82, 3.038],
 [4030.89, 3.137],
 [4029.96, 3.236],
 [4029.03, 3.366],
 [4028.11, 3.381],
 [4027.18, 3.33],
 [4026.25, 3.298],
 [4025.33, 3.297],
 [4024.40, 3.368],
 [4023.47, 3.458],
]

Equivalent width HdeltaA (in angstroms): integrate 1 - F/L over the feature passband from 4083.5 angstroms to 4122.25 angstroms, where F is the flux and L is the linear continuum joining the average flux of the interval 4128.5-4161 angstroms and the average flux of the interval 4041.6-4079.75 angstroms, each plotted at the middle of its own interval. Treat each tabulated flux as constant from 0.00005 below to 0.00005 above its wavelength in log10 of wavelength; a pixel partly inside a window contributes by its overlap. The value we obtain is -1.8 angstroms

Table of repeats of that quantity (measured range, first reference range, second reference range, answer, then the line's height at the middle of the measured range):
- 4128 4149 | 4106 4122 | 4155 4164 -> 0.7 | 3.53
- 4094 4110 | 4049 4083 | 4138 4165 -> 0.7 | 3.31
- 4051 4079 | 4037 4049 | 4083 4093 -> 2.7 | 3.43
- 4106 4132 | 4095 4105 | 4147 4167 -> -3.2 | 3.16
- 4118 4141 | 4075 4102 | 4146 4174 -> -0.7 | 3.43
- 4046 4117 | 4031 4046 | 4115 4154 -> 0.5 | 3.32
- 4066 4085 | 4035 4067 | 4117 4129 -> 0.3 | 3.3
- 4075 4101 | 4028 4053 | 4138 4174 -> -0.9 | 3.32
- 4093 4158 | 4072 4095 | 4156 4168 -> 2.0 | 3.51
